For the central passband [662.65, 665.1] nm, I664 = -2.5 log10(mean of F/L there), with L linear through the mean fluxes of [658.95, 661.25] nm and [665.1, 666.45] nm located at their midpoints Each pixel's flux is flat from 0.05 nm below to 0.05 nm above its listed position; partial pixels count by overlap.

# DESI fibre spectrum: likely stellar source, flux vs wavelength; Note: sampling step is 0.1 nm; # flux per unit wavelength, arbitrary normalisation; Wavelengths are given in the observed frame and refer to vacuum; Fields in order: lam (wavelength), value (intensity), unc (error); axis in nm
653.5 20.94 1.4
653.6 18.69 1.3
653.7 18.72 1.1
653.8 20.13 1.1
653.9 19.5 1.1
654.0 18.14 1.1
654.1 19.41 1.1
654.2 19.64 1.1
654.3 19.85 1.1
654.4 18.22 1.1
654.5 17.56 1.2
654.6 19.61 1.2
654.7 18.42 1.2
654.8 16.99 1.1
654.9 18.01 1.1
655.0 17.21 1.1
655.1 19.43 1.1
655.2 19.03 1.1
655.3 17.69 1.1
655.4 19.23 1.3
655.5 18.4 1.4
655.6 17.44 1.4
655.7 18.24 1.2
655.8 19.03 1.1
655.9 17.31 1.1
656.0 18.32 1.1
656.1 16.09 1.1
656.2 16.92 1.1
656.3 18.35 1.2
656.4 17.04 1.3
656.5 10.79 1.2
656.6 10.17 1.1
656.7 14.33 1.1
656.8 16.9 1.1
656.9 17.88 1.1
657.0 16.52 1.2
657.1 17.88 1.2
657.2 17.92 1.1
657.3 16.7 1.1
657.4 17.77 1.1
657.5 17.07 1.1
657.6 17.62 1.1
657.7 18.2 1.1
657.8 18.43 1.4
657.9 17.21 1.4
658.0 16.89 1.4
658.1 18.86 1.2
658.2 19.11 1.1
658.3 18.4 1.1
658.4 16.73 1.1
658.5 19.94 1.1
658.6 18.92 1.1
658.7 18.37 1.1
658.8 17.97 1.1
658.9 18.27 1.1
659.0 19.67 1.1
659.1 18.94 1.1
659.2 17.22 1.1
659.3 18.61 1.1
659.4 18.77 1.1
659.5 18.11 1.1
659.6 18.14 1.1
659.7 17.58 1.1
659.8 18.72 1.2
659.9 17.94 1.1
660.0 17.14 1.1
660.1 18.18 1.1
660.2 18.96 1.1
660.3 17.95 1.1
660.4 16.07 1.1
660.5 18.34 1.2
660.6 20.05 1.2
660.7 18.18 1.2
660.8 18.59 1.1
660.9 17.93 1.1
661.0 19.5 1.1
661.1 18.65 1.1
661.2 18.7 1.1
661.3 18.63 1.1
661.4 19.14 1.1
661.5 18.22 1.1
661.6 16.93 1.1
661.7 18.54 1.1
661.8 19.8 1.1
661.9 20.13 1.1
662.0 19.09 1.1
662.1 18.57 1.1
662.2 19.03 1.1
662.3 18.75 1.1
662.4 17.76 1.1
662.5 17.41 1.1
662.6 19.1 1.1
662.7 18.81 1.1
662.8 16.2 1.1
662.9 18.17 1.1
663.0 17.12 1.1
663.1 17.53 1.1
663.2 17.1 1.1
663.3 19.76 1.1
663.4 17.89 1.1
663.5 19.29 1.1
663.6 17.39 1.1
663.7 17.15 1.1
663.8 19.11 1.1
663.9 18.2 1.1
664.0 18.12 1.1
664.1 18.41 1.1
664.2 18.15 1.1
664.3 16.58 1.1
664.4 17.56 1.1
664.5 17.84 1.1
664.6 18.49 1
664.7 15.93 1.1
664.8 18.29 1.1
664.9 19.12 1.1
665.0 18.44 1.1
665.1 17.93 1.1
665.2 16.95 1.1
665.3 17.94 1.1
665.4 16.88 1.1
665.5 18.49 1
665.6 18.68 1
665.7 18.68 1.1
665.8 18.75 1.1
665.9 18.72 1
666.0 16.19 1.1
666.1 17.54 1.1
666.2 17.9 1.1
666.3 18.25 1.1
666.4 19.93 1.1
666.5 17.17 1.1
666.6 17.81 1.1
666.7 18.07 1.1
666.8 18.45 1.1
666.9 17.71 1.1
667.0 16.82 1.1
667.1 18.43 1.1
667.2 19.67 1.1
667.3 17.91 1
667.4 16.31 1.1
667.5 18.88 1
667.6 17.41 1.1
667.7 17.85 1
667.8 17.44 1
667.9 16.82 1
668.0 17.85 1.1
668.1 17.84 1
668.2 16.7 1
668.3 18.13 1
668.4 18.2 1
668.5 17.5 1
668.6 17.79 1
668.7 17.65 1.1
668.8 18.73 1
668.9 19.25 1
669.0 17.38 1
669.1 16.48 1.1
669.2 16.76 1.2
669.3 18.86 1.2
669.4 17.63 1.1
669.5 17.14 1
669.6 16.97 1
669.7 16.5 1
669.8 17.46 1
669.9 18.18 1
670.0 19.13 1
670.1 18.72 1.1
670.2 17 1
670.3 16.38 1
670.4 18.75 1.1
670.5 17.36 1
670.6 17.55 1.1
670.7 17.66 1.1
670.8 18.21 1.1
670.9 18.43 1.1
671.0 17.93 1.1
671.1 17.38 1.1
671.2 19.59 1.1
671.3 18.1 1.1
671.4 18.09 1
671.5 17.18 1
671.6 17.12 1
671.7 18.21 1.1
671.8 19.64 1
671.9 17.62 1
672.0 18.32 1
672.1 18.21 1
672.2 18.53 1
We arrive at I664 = 0.01 mag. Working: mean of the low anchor 18.3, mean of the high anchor 18.1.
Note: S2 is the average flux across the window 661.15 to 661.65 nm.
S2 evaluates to 18.3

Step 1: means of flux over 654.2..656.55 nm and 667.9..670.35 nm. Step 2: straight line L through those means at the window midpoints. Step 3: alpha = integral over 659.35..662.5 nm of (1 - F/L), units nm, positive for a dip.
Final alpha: -0.12 nm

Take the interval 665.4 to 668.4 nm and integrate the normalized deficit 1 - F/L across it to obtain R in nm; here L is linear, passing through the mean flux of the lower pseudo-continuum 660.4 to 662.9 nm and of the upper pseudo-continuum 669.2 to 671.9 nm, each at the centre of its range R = 0.03 nm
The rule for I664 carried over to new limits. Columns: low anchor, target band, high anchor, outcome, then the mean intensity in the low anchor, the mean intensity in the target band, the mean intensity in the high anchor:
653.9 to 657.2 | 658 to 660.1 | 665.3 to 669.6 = -0.042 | 17.5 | 18.3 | 17.9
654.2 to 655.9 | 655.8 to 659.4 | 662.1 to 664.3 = 0.055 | 18.4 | 17.4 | 18.1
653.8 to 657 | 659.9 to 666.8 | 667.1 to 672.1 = -0.026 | 17.6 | 18.2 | 17.8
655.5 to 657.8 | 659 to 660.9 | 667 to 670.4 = -0.071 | 16.8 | 18.2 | 17.7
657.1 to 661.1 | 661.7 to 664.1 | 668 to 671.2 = -0.018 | 18.2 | 18.3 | 17.8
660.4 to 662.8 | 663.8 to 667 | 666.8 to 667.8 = 0.009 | 18.6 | 18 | 17.9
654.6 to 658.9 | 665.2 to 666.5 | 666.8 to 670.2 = -0.023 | 17.5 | 18.1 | 17.8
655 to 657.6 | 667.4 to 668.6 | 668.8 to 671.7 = 0.002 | 17.1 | 17.6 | 17.8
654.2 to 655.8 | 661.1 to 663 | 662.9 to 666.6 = -0.021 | 18.4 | 18.5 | 18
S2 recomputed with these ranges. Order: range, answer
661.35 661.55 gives 18.7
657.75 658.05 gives 17.5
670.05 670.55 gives 17.6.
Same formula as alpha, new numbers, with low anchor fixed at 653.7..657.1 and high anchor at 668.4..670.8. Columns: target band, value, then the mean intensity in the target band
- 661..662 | -0.06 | 18.8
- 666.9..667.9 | -0.01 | 17.8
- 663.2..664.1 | -0.03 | 18.3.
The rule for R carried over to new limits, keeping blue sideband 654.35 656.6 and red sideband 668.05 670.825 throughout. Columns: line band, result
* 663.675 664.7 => -0.014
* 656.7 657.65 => 0.019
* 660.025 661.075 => -0.045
